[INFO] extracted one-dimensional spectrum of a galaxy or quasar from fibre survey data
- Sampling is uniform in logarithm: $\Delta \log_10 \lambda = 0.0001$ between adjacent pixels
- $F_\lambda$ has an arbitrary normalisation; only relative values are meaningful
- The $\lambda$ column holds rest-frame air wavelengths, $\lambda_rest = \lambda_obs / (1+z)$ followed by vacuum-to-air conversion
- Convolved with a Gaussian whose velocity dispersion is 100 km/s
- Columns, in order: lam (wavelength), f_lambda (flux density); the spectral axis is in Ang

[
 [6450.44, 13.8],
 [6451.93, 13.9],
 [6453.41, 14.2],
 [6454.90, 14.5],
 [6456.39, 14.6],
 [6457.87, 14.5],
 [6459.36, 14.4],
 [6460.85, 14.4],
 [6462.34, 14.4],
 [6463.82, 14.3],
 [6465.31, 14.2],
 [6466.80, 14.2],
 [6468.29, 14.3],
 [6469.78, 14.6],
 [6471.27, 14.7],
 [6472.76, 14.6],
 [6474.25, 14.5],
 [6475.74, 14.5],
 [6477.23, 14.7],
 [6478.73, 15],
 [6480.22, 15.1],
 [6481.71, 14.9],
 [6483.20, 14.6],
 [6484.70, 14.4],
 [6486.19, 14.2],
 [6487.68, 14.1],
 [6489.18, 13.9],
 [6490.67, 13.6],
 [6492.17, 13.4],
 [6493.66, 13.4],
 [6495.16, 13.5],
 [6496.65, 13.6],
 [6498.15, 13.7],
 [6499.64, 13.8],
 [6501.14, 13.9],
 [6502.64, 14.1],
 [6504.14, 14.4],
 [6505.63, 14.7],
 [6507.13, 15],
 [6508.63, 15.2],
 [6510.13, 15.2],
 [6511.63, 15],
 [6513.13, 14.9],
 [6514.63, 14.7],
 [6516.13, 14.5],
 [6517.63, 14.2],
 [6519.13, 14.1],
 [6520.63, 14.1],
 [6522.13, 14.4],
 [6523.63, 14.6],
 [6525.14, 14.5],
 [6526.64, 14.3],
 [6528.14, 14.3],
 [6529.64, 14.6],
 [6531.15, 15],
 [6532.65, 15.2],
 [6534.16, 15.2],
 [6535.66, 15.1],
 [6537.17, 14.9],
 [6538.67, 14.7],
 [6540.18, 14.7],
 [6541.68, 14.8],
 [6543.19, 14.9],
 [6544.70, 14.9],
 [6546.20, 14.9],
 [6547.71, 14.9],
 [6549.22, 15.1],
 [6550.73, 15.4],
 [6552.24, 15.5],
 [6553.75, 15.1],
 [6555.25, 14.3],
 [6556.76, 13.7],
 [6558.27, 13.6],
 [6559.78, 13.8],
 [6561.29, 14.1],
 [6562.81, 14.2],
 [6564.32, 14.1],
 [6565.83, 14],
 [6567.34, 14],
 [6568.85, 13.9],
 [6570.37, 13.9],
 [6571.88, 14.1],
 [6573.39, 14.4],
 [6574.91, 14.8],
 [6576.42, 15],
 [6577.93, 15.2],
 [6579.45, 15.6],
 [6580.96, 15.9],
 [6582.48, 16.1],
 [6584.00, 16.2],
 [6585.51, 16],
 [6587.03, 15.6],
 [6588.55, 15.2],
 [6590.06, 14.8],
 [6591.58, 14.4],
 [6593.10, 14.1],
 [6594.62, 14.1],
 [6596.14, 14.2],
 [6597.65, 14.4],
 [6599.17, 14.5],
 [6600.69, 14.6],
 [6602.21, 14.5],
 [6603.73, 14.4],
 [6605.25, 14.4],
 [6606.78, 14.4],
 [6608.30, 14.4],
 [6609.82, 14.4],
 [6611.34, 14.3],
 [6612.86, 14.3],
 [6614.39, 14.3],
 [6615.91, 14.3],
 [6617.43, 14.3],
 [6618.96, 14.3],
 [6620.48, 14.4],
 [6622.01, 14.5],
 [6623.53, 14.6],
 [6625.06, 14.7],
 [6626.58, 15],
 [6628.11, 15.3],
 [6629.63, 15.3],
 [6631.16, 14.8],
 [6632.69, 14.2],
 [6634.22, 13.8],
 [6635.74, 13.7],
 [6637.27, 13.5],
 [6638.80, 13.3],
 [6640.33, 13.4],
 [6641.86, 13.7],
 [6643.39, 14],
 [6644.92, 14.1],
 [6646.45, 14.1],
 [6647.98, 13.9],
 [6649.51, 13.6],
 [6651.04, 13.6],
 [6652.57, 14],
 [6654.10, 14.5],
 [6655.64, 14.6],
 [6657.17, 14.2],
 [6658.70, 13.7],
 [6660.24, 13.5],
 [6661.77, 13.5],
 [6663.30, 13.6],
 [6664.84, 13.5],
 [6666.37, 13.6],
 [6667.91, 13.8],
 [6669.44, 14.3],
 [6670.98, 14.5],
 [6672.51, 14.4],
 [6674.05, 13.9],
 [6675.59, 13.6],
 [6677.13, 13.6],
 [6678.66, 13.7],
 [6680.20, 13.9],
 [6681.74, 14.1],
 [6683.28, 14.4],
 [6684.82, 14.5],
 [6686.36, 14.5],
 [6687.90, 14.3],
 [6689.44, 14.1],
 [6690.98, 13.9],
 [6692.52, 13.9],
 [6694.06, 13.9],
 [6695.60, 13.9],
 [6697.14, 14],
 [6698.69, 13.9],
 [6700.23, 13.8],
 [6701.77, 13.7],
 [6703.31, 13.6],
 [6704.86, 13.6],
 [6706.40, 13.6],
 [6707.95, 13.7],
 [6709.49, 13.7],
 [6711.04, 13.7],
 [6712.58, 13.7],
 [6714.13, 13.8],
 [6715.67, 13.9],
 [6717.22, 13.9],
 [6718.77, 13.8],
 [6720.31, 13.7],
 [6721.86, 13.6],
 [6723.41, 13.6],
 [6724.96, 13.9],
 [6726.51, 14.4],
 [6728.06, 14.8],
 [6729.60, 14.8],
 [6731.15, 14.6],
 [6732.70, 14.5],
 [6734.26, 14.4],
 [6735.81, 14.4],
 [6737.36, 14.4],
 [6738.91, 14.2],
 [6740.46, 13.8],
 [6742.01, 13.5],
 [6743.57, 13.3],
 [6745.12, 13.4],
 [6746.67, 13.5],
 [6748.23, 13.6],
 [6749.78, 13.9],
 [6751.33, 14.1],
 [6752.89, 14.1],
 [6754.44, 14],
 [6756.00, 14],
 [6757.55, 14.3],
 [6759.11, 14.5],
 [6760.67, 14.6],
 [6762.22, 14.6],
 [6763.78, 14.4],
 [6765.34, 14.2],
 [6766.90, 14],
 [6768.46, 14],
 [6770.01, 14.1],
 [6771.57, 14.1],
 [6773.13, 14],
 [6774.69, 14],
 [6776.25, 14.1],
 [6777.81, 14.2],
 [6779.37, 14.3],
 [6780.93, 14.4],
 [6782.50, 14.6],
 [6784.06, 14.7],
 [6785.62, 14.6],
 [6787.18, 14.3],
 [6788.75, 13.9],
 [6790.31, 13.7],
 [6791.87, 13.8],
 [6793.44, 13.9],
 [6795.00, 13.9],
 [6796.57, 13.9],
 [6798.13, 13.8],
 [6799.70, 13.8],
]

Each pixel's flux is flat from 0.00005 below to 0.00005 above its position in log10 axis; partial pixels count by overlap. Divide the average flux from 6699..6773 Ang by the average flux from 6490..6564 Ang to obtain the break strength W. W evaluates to 0.97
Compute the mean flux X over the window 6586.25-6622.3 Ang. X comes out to 14.5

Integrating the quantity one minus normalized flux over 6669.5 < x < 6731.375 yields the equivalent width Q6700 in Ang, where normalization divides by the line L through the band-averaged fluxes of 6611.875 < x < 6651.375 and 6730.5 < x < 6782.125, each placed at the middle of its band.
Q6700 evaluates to 0.8 Ang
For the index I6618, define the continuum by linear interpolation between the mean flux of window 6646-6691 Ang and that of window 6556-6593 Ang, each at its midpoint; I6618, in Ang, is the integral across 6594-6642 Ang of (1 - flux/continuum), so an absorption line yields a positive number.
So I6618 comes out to 0.1 Ang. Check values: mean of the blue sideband 14.7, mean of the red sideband 14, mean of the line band 14.3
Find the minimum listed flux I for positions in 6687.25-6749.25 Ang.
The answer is 13.3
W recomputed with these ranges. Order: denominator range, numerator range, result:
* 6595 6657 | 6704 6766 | 0.98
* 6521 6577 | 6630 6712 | 0.96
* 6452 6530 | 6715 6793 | 0.98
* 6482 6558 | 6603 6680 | 0.97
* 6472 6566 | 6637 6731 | 0.96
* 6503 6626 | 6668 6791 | 0.96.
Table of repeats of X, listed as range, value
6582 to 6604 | 14.9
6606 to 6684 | 14.1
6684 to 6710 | 13.9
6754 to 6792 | 14.2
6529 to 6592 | 14.8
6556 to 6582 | 14.4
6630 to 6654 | 13.9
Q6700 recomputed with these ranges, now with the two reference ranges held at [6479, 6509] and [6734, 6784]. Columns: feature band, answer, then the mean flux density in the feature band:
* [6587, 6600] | -0.4 Ang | 14.5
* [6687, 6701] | 0.1 Ang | 14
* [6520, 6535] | -0.5 Ang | 14.6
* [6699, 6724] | 0.7 Ang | 13.7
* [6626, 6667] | 0.4 Ang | 14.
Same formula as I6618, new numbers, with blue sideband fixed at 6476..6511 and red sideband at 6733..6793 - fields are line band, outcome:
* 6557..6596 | -1.2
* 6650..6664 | 0.3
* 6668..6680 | 0.2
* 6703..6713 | 0.3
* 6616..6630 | -0.5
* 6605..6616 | -0.1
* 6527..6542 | -0.6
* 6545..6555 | -0.6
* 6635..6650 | 0.5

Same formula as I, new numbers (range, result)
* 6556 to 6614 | 13.6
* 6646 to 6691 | 13.5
